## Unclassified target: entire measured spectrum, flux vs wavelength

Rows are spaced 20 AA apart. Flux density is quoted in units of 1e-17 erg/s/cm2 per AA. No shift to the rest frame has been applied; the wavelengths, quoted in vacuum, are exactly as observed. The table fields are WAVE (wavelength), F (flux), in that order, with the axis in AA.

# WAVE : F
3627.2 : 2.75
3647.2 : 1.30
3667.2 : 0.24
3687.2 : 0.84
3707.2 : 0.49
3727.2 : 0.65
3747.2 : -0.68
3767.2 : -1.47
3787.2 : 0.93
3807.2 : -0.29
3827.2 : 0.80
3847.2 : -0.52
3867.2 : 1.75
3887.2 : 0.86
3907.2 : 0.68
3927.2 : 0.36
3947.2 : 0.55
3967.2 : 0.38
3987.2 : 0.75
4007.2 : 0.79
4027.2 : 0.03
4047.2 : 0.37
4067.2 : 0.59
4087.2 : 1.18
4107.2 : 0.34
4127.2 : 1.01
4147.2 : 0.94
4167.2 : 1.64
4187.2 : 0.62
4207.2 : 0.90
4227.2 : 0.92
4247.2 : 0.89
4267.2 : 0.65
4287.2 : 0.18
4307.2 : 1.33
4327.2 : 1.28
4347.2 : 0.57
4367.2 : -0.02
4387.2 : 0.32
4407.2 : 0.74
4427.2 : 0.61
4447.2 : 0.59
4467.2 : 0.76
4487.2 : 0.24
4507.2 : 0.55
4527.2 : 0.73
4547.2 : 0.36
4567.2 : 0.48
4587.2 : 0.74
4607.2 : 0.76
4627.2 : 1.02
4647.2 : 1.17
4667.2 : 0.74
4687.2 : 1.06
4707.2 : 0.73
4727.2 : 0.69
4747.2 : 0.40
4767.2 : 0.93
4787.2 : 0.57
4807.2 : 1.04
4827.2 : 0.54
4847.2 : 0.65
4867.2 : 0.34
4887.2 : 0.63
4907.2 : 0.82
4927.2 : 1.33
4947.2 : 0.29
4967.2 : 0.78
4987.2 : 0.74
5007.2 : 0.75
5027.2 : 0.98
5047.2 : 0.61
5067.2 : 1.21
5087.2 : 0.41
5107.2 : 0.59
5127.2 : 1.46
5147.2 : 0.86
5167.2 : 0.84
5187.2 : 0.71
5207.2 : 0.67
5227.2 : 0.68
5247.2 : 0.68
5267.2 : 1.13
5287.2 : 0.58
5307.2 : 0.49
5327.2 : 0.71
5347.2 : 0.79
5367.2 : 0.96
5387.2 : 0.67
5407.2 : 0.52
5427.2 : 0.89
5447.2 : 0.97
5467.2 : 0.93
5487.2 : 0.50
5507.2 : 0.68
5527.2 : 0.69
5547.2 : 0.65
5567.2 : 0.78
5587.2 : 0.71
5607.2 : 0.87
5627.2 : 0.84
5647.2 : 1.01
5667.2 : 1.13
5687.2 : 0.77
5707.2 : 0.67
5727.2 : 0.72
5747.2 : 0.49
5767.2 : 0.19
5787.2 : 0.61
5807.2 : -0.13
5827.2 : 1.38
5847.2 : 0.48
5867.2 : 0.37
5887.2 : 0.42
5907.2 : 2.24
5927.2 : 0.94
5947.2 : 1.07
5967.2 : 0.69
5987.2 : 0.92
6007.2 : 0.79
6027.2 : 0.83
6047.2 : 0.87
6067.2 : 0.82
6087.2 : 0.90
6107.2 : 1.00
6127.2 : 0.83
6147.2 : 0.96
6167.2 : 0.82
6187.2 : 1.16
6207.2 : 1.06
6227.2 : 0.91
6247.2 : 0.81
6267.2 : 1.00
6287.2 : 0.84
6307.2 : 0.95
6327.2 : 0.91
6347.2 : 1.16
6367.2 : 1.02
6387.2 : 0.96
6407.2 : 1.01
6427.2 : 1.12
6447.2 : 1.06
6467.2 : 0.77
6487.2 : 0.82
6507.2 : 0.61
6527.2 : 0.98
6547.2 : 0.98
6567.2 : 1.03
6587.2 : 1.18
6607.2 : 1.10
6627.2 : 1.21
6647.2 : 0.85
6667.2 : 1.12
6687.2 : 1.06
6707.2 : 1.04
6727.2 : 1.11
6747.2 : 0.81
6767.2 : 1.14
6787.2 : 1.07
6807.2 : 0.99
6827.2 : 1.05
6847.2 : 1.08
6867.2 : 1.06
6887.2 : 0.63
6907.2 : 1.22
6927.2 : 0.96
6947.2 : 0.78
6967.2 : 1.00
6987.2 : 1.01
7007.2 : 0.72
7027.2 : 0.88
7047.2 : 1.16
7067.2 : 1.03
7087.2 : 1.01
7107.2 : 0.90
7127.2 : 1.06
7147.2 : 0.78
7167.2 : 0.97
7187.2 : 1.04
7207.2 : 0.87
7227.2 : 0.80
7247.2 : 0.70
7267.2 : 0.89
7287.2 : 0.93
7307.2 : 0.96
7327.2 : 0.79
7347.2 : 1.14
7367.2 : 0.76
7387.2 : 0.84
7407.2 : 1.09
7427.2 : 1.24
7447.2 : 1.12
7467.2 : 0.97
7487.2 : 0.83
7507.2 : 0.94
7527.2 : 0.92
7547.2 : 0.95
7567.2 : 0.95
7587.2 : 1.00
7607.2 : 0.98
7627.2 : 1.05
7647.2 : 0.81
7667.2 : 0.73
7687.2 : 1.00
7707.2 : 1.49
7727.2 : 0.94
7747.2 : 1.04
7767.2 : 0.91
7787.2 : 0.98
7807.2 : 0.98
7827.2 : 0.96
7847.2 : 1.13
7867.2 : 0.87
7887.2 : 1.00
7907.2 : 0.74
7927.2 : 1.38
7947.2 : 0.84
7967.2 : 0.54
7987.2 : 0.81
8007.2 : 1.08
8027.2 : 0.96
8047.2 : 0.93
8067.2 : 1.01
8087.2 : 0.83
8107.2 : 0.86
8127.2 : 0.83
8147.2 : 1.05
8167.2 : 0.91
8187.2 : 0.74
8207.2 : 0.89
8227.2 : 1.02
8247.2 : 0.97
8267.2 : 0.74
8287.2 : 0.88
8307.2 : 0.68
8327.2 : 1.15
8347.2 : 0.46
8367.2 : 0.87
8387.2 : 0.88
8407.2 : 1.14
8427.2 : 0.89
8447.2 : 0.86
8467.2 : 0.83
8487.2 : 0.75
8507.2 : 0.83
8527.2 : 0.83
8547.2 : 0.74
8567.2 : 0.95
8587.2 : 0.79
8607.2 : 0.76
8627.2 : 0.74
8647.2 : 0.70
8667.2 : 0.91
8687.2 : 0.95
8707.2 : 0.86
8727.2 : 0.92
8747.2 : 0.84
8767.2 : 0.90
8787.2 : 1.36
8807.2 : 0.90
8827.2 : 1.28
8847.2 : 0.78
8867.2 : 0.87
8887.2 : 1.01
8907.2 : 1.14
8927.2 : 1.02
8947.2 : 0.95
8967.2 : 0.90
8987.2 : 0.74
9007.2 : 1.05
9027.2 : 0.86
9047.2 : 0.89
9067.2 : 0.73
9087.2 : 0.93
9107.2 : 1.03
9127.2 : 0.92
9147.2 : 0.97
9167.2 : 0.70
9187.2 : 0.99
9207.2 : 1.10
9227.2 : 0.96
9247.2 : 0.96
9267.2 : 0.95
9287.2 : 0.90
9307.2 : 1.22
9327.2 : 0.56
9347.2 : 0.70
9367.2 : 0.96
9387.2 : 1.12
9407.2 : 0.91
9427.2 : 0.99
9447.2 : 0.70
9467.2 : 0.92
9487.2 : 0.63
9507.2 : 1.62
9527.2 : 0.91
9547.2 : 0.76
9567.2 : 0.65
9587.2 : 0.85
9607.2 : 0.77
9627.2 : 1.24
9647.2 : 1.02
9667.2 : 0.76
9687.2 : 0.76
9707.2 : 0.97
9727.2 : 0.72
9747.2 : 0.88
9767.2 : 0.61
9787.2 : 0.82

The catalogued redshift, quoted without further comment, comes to 0.583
